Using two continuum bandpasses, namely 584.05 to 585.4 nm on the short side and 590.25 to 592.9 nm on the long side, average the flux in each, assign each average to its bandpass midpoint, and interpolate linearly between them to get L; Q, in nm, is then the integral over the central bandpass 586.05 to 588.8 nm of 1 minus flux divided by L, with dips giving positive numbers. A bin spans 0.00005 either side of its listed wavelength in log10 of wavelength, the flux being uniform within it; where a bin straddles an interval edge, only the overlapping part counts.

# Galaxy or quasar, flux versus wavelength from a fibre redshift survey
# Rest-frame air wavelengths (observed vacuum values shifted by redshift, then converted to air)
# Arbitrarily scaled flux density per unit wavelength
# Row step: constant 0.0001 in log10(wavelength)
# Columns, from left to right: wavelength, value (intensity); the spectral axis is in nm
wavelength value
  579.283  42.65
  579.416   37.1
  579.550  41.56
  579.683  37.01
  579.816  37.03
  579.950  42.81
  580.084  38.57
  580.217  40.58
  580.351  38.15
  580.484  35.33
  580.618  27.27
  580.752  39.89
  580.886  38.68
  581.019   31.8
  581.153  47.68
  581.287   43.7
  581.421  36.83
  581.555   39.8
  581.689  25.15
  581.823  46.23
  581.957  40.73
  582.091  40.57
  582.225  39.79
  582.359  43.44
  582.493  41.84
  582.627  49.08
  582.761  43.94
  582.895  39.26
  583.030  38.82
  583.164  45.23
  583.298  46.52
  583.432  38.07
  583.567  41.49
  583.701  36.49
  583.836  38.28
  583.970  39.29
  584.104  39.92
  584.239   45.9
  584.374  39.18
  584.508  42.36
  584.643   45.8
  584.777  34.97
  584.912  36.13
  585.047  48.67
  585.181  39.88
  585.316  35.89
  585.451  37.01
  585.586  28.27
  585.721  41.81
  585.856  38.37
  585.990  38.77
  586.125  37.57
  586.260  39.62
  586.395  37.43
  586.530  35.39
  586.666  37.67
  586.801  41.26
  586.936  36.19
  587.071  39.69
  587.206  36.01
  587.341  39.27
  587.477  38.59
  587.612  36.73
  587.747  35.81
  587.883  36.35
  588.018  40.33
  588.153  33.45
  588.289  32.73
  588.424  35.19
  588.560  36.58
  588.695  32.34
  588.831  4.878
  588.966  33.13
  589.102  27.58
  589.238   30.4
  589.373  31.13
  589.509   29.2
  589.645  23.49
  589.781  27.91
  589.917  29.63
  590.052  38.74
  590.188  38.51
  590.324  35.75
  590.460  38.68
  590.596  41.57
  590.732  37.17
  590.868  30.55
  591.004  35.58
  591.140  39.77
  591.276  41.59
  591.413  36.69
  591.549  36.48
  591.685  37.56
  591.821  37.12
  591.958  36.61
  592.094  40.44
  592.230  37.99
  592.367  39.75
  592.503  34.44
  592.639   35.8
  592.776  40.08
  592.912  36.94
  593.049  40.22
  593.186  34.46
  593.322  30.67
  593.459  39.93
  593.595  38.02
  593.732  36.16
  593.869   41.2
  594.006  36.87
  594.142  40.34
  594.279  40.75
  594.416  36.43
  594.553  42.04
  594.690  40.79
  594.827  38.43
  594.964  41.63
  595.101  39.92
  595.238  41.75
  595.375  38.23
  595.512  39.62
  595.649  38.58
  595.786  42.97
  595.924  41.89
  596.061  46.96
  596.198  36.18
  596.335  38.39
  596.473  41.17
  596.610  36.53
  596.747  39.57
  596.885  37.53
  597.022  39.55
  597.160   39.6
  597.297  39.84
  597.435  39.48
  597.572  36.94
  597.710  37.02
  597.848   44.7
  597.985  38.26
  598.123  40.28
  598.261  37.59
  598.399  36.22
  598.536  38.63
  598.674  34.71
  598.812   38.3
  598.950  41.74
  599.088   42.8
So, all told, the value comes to 0.21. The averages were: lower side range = 40.8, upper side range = 37.6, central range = 36.5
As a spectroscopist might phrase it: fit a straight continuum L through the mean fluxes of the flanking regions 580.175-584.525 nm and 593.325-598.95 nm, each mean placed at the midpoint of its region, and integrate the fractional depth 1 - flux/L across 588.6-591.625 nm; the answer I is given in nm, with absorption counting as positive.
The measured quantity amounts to 0.52 nm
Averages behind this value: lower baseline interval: 40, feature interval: 32.8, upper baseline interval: 39.3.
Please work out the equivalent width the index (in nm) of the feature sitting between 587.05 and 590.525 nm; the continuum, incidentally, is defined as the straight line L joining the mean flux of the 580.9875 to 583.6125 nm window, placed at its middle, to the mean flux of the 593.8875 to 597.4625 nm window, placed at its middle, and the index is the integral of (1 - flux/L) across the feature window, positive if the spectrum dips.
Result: 0.64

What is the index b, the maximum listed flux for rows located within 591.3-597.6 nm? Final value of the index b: 46.96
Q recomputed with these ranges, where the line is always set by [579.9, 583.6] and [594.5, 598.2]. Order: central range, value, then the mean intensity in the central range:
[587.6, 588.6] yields 0.10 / 35.8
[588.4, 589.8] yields 0.41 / 28.1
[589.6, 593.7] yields 0.36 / 36.5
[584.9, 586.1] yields 0.05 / 38.4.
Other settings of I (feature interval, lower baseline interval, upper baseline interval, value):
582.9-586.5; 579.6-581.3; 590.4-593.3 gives -0.16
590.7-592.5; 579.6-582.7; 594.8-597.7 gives 0.10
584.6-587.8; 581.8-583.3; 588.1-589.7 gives -0.30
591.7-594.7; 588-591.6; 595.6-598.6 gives -0.16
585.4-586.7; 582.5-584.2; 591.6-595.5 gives 0.11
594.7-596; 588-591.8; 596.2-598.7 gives -0.11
